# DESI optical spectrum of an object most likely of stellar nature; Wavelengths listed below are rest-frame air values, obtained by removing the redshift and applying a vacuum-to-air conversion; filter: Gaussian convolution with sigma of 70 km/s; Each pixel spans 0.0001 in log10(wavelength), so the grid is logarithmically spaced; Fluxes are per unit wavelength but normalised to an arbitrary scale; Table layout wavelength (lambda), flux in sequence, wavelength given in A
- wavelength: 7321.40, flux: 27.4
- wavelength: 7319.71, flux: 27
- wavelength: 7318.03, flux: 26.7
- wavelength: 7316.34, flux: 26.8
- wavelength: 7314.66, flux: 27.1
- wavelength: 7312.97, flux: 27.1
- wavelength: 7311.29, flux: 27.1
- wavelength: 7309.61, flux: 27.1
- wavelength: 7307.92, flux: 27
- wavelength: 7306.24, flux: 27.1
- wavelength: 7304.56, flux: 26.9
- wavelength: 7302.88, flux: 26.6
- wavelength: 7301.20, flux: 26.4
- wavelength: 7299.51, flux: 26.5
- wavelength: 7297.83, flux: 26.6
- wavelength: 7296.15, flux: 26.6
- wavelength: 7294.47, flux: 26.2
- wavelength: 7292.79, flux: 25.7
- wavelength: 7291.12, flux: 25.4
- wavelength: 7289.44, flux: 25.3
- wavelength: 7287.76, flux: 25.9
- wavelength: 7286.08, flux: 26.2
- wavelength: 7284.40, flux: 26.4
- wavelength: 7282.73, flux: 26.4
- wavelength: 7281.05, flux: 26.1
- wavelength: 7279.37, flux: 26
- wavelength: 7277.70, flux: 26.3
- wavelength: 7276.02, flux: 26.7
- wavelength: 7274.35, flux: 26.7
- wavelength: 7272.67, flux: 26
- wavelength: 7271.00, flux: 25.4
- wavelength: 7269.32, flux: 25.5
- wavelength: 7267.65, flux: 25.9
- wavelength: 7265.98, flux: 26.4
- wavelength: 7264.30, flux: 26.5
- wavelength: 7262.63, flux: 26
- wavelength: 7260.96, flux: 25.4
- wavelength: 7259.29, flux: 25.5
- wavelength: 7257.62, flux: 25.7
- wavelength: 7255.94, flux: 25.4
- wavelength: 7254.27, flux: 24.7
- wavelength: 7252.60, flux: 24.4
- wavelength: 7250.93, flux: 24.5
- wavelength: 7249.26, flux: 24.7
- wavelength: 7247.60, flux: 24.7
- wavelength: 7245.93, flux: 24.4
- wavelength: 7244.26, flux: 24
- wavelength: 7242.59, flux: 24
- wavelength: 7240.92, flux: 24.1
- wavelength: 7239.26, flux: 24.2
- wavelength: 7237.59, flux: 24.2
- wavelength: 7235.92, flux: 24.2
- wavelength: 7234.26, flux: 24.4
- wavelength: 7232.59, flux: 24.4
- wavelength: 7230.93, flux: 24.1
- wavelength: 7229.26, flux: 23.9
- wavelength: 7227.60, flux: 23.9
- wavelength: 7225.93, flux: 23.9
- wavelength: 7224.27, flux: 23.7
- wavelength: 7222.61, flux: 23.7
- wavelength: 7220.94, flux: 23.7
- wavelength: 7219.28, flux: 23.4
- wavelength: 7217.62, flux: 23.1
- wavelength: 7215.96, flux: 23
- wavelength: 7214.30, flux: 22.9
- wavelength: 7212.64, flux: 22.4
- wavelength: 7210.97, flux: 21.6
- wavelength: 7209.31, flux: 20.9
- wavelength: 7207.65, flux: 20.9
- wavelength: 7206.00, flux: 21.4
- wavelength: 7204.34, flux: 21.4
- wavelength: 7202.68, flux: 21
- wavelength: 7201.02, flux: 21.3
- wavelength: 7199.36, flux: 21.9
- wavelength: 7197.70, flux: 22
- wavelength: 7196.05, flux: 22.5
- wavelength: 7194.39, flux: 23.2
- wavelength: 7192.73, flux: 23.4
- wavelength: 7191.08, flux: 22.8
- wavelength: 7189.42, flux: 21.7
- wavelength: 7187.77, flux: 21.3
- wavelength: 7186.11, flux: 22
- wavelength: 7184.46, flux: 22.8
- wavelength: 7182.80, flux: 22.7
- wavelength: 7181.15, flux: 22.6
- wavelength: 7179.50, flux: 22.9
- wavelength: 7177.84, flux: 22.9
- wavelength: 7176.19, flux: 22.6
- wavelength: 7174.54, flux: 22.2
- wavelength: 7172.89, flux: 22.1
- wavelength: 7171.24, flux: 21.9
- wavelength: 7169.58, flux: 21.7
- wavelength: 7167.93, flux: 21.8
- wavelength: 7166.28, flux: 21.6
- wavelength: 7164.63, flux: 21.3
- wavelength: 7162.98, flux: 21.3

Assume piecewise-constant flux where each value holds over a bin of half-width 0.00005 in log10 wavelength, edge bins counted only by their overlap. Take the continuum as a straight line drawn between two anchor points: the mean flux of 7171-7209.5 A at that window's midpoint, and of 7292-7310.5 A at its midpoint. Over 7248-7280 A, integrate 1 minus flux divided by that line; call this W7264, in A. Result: -0.7 A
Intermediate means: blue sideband 22.1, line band 25.7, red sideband 26.6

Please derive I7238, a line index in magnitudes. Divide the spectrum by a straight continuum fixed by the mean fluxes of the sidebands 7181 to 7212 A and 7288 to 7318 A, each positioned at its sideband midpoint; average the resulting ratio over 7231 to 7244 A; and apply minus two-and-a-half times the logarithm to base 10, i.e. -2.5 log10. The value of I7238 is -0.022 mag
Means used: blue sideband 22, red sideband 26.5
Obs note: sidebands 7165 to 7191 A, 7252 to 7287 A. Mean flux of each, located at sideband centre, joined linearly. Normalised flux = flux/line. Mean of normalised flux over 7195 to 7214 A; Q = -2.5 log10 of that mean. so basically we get 0.08 mag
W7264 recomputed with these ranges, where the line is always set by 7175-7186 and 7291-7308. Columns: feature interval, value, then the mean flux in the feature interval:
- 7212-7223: 0.33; 23.2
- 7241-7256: 0.24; 24.5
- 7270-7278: -0.16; 26.2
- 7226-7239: 0.11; 24.1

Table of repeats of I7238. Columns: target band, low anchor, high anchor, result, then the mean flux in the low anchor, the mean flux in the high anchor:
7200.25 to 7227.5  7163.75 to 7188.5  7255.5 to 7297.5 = 0.055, 22.2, 26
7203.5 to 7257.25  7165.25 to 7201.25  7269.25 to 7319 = 0.021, 22.3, 26.4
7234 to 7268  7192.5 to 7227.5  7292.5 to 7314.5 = -0.026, 22.5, 26.7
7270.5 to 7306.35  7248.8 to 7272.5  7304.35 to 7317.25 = 0.003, 25.5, 27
